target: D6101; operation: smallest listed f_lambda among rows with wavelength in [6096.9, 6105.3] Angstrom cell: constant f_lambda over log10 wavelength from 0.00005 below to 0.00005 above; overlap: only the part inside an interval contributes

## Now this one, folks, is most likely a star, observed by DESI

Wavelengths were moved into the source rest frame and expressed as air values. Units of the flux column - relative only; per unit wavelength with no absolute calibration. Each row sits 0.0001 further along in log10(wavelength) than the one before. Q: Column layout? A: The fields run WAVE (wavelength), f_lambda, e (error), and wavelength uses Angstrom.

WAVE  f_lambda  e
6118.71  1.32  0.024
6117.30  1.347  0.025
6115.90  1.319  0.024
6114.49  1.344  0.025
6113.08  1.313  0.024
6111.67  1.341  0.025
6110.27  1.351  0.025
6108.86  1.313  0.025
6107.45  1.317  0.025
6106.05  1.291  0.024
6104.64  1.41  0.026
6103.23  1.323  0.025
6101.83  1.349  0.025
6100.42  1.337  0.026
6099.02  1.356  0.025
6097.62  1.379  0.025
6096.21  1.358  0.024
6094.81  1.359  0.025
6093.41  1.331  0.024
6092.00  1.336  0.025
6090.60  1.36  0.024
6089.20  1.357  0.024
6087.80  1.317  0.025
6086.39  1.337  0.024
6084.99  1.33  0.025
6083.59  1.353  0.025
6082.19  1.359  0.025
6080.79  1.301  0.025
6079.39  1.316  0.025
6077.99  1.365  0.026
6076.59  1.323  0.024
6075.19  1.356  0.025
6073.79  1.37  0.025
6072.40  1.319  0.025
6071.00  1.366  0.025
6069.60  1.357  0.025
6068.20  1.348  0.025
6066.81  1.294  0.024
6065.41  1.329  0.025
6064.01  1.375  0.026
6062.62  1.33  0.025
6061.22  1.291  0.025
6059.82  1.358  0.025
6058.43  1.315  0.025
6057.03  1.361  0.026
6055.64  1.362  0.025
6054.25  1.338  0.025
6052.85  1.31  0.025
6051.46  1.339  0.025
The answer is 1.323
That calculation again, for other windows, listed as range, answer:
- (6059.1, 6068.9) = 1.291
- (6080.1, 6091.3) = 1.301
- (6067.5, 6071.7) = 1.348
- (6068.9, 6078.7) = 1.319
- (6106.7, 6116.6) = 1.313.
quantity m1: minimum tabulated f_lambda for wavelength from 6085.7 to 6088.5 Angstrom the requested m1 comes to 1.317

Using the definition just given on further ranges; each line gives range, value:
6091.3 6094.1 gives 1.331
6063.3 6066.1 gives 1.329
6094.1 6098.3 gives 1.358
